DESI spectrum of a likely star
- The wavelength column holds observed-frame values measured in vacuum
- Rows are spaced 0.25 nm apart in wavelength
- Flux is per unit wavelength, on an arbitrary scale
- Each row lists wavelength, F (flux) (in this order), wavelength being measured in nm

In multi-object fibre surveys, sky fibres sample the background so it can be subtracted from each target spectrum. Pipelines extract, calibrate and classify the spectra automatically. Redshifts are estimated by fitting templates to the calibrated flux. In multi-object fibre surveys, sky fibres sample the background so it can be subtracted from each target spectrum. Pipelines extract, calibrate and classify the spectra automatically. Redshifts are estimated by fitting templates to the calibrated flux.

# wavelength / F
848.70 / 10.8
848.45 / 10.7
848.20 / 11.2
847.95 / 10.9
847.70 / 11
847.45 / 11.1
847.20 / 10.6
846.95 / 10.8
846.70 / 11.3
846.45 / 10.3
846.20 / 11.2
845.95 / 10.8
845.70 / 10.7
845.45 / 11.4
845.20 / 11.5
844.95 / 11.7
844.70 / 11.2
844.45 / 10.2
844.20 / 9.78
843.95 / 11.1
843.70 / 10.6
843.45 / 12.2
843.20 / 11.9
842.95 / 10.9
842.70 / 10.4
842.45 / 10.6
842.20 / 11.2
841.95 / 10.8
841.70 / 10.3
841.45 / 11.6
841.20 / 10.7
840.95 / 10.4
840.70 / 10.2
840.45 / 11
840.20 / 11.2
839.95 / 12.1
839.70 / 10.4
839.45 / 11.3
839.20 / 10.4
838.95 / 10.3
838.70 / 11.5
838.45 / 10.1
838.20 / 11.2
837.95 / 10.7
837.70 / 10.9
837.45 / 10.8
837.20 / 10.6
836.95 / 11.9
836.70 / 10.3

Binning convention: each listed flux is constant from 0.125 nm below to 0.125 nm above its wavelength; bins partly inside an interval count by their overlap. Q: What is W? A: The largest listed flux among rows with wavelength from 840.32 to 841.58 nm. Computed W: 11.6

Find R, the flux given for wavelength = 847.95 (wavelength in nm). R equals 10.9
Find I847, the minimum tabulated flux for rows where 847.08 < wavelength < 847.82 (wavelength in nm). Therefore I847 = 10.6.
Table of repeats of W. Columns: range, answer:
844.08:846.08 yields 11.7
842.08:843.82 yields 12.2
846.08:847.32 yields 11.3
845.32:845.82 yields 11.4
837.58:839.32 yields 11.5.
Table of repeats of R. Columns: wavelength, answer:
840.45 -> 11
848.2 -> 11.2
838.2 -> 11.2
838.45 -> 10.1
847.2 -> 10.6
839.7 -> 10.4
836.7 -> 10.3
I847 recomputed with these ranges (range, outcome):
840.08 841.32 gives 10.2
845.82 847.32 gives 10.3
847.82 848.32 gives 10.9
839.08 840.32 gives 10.4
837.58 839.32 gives 10.1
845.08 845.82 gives 10.7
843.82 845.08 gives 9.78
